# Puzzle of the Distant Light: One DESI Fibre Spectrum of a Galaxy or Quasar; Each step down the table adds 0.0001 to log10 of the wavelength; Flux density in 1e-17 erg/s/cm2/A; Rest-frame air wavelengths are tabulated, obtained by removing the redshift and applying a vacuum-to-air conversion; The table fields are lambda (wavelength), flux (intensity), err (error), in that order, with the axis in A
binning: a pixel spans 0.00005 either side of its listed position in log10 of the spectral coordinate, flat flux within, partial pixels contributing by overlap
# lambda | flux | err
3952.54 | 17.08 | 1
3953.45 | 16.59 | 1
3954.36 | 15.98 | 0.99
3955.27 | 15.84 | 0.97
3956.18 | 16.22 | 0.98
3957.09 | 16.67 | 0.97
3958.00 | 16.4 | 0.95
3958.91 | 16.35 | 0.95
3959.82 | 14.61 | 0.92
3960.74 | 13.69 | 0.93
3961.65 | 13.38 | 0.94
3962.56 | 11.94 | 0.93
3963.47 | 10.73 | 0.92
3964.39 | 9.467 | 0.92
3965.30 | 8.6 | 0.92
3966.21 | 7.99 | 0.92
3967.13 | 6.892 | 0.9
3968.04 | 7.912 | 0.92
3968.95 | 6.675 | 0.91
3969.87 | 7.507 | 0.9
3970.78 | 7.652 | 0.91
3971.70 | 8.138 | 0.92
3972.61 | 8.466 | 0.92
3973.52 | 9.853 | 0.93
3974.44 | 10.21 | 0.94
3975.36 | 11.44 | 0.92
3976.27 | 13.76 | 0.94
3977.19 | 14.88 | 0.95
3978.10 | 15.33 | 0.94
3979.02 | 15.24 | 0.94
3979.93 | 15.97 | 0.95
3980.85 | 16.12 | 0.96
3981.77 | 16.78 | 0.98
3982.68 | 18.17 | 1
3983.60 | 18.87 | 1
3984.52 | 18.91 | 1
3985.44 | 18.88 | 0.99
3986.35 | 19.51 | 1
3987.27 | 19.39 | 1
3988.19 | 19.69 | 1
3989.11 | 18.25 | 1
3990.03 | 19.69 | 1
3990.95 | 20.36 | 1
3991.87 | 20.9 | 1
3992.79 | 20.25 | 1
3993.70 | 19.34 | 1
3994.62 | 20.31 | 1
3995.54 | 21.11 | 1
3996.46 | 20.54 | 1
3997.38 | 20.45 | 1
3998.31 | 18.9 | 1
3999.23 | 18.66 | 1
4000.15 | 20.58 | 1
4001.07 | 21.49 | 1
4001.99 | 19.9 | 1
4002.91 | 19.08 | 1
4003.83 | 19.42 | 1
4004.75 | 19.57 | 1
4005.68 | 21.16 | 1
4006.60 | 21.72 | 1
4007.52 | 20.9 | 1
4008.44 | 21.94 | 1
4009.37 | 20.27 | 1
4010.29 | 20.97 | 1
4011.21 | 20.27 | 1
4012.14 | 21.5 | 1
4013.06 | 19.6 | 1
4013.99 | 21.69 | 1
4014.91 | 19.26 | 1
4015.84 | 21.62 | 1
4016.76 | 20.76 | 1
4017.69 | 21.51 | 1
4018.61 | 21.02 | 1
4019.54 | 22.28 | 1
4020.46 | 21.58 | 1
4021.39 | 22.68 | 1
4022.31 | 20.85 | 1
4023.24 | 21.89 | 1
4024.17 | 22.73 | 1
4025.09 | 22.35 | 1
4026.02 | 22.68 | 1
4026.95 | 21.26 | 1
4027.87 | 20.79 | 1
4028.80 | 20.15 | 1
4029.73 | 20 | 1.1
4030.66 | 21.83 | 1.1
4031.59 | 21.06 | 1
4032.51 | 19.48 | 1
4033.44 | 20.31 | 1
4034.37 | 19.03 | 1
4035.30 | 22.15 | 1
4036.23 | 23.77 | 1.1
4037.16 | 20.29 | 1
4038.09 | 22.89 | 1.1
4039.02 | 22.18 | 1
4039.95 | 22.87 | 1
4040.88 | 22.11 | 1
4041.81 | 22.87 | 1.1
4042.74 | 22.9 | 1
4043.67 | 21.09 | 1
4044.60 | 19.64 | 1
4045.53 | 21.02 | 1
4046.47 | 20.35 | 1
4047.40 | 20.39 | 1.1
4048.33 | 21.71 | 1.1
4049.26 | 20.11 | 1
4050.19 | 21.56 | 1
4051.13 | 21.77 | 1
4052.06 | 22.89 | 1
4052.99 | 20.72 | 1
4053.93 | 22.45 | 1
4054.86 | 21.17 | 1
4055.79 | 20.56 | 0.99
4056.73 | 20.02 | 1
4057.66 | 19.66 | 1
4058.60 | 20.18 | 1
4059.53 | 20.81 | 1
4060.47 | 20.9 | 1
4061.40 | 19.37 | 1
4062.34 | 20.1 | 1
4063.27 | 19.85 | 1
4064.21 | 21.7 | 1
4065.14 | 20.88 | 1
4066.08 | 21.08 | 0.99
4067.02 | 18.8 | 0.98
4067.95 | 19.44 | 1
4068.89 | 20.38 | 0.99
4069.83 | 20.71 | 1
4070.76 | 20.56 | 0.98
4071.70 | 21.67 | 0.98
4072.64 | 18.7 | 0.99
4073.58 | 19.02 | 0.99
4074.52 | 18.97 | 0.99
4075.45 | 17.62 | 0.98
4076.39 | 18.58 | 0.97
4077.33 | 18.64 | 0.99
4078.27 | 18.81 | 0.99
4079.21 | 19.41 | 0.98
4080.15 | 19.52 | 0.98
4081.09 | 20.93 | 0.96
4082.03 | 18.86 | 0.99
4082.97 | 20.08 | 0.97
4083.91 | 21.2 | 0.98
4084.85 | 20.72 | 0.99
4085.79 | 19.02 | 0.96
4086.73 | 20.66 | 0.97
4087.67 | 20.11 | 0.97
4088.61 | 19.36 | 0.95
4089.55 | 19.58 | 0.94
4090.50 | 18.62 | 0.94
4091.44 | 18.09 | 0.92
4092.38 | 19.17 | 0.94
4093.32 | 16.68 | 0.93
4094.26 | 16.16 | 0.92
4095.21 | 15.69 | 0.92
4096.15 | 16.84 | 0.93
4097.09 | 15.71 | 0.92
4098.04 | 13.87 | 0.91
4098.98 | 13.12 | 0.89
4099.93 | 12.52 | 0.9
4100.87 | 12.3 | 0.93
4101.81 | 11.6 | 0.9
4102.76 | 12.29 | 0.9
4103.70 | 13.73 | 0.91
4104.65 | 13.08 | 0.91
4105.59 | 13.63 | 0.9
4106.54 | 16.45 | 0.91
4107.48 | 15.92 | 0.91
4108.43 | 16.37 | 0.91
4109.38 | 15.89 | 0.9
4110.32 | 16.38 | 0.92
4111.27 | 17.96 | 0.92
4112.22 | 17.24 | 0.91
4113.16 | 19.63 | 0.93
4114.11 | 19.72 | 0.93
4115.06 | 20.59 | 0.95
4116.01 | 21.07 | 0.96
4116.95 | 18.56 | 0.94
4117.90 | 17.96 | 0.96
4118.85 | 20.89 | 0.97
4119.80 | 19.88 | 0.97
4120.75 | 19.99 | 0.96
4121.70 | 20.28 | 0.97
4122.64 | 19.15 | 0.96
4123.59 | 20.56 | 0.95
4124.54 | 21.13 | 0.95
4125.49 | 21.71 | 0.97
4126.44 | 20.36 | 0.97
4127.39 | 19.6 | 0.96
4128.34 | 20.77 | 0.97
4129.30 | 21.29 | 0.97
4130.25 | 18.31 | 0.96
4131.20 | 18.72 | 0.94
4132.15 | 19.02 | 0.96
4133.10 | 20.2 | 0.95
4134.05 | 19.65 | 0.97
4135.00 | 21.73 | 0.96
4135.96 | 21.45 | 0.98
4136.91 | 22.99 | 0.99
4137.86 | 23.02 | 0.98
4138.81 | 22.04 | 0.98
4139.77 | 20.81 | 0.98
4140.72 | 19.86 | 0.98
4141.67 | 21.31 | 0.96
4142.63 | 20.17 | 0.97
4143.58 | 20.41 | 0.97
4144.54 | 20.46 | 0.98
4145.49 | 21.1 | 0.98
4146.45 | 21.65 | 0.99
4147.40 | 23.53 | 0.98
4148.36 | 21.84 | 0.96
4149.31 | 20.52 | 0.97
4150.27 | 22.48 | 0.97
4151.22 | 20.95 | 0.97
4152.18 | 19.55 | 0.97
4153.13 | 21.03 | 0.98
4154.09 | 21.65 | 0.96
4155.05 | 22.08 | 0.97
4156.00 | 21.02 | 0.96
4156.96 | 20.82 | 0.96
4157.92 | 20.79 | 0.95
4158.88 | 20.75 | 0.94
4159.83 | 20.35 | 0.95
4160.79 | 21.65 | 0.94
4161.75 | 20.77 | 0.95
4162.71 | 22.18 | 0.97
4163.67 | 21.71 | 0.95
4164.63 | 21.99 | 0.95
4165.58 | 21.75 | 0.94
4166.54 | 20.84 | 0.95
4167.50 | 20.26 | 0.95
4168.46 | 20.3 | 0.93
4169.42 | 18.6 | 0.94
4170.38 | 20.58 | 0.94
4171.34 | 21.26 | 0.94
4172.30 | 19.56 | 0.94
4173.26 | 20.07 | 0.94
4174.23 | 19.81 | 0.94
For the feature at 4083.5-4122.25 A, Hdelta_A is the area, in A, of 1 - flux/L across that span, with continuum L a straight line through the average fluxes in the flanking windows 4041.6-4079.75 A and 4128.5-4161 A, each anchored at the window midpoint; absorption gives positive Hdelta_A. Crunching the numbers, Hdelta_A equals 6.38 A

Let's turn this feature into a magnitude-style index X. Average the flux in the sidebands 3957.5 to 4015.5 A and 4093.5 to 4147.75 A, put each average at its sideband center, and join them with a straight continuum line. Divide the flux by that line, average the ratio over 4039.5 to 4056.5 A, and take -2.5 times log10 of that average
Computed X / -0.22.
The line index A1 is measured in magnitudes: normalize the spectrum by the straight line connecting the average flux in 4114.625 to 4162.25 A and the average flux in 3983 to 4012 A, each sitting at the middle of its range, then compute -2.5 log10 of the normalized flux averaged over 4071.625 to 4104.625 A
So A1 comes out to 0.17 mag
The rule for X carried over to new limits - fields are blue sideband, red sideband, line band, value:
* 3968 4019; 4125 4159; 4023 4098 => -0.059 mag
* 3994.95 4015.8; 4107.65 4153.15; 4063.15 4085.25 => 0.024 mag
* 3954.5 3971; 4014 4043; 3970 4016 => -0.107 mag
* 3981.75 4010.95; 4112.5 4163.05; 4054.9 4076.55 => 0.015 mag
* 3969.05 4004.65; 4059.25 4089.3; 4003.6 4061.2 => -0.151 mag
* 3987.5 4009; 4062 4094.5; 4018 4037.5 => -0.074 mag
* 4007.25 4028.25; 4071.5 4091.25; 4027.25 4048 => -0.026 mag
